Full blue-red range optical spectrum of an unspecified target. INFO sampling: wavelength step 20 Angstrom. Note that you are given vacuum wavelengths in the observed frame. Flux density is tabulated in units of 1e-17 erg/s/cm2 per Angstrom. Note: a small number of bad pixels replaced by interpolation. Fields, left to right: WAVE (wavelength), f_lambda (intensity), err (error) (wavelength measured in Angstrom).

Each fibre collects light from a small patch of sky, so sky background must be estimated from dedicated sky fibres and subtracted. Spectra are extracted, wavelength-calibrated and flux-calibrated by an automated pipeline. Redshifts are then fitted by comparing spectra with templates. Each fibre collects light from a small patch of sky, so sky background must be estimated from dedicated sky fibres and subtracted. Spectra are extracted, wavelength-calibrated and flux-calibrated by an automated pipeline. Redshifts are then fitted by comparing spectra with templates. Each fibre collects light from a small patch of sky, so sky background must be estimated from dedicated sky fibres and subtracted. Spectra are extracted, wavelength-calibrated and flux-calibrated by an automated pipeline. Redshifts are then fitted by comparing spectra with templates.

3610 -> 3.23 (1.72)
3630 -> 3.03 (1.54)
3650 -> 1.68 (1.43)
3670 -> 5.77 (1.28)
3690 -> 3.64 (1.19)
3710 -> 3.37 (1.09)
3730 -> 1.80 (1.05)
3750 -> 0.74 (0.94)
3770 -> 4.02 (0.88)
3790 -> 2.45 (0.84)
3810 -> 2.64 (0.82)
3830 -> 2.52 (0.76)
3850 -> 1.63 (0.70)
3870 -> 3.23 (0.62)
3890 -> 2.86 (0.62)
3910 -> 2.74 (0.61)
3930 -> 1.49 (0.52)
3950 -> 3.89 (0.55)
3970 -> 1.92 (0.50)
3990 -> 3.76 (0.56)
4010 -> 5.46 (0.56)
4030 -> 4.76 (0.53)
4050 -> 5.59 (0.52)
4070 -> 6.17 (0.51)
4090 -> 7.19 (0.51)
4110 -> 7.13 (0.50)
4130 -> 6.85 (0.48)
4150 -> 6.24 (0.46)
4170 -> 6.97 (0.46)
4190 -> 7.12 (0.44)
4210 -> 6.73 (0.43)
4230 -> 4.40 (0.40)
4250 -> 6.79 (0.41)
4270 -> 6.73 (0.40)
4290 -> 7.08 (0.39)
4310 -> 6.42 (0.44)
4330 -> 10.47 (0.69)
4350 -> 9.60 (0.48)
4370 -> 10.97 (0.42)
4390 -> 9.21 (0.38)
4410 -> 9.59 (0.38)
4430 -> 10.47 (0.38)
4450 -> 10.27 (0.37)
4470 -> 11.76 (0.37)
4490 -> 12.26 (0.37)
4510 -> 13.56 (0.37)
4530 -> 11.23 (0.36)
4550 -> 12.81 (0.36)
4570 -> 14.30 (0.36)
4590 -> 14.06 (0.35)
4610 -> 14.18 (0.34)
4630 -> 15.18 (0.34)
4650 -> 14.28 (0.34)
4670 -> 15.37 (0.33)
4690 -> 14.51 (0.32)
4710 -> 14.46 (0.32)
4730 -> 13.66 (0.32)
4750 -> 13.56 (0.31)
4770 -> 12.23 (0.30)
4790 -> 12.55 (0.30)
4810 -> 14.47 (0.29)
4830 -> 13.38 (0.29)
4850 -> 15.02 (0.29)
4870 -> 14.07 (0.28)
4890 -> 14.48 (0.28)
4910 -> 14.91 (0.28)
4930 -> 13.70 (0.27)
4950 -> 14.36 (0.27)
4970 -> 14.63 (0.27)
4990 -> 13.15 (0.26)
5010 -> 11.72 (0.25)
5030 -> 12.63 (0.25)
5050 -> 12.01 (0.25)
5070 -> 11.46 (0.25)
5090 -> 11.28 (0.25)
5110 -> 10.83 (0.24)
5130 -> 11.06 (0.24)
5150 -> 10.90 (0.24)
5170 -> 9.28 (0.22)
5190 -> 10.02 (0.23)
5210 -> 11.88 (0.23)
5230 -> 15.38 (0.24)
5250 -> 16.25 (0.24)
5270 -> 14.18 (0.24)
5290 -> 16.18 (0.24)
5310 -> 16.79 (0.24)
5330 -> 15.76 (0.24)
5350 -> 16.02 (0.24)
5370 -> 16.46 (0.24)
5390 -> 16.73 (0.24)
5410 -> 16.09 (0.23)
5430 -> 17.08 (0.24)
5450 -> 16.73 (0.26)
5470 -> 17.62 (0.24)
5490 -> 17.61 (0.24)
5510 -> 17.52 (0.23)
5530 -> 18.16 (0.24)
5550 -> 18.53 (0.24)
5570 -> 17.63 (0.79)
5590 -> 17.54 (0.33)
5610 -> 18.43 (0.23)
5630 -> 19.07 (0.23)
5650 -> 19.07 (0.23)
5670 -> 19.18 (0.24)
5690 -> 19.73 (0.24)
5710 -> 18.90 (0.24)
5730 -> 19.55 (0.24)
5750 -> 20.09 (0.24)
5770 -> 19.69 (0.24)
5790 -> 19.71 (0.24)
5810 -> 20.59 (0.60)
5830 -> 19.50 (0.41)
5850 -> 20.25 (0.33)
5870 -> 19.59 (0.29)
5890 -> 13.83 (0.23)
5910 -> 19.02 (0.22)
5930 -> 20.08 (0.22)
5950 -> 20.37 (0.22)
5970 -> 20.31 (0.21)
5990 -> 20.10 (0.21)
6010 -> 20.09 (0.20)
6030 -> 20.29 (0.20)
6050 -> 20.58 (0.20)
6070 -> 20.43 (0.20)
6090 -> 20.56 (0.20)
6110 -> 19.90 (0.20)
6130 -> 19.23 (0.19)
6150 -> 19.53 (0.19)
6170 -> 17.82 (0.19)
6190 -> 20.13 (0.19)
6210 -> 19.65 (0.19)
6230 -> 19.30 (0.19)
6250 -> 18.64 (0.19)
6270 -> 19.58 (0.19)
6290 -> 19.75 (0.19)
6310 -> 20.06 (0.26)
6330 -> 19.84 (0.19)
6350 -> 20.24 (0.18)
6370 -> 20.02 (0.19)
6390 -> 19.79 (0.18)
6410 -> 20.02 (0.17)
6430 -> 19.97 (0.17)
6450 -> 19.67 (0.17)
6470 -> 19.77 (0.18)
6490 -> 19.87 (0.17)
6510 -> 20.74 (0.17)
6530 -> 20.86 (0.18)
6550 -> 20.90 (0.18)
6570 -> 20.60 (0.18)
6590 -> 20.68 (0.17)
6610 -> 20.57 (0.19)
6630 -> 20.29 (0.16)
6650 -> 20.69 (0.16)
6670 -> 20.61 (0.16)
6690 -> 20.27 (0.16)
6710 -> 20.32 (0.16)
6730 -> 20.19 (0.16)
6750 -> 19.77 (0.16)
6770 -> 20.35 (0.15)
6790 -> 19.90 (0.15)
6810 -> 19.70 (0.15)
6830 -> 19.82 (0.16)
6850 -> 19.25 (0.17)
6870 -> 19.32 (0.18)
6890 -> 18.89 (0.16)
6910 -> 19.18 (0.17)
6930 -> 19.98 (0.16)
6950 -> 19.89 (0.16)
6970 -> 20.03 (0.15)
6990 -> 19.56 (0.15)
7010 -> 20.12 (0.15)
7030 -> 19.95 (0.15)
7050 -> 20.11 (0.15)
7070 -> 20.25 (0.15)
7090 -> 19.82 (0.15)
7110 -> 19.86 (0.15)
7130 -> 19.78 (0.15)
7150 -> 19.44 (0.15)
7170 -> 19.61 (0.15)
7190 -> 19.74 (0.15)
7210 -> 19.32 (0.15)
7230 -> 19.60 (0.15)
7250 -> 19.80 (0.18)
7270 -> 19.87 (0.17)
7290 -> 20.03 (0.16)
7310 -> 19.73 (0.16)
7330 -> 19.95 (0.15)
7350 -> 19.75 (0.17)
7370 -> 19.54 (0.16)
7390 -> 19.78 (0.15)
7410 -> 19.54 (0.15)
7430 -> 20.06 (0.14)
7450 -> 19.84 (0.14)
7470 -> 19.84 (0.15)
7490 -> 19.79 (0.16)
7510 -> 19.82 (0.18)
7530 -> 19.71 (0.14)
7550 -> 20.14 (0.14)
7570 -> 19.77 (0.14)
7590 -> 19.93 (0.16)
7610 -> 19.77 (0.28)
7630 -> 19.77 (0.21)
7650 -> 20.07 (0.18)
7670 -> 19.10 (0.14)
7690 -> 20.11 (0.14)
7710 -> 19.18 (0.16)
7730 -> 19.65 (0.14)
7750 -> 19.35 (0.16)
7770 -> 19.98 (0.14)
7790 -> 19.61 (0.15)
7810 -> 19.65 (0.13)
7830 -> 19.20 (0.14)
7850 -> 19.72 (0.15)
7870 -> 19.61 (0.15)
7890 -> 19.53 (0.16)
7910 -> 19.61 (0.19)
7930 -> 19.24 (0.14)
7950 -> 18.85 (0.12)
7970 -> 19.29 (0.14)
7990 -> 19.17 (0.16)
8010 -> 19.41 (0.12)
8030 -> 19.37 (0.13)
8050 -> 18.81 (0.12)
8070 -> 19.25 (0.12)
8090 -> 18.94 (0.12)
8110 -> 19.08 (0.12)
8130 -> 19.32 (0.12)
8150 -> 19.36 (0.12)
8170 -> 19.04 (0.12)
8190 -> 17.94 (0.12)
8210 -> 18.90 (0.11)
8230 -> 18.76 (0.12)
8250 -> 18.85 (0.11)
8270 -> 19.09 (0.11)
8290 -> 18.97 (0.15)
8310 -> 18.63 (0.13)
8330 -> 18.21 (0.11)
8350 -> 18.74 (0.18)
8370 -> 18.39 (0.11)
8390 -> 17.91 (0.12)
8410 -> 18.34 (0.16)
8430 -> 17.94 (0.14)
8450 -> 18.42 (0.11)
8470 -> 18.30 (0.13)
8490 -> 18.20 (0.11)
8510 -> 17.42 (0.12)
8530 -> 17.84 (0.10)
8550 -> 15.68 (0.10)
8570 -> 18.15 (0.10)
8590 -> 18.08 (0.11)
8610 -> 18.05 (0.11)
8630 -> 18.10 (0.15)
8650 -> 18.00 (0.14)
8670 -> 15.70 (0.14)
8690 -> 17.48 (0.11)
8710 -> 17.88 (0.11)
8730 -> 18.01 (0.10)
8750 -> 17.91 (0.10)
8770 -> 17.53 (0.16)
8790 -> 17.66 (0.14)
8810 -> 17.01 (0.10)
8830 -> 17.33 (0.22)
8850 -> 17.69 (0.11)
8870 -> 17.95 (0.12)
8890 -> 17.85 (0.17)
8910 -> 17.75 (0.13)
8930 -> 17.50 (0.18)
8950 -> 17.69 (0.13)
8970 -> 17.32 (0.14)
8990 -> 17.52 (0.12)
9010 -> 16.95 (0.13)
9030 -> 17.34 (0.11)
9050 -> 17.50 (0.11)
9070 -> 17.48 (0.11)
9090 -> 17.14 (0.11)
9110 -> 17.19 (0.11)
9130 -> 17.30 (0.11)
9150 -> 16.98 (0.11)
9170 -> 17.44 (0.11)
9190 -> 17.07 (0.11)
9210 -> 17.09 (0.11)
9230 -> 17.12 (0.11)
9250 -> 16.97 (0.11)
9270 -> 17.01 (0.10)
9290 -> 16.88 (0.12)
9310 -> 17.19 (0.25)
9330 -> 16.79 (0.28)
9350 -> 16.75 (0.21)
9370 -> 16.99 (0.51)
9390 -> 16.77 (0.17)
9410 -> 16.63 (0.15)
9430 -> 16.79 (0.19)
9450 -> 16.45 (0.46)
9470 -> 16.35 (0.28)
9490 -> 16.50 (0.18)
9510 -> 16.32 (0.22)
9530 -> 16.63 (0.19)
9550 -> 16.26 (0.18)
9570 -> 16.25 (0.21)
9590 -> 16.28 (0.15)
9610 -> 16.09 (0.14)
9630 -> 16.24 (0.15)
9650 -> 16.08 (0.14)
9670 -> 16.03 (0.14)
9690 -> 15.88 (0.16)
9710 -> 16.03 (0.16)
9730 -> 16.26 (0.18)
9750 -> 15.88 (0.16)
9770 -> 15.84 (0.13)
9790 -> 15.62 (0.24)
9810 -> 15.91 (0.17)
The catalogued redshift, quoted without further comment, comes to 0.000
